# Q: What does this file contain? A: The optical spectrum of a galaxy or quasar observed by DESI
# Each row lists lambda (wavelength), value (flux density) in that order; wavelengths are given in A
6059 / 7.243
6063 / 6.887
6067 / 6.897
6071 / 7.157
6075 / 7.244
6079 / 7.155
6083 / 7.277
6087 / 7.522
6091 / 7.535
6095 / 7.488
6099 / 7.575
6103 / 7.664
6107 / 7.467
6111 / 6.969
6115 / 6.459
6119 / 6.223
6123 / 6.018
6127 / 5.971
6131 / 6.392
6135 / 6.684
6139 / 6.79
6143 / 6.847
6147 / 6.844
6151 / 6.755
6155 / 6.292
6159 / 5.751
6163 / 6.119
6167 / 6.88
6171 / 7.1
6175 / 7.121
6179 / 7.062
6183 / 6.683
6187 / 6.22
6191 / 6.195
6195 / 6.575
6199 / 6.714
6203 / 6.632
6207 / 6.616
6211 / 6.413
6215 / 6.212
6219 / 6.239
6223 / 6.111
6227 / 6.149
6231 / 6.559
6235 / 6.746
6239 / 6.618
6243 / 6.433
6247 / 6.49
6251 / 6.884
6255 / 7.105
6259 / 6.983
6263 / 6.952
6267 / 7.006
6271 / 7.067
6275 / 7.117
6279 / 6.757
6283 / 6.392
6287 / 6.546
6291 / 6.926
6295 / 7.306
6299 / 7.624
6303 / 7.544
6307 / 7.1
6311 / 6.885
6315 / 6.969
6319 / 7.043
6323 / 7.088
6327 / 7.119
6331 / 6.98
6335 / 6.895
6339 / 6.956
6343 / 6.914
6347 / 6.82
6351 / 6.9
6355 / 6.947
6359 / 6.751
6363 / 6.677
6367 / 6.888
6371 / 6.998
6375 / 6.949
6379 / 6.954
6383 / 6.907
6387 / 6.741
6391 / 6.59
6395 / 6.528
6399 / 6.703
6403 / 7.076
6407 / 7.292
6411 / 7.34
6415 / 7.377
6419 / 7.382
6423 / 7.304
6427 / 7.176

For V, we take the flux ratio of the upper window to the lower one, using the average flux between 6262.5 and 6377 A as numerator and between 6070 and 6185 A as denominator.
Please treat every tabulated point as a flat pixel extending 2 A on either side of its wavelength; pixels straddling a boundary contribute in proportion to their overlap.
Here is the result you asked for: 1.02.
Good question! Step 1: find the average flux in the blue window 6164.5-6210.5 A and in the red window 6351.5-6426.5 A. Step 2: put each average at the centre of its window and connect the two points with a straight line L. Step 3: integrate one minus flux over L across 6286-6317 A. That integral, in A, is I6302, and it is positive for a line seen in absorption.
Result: -1.3 A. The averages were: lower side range 6.69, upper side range 6.97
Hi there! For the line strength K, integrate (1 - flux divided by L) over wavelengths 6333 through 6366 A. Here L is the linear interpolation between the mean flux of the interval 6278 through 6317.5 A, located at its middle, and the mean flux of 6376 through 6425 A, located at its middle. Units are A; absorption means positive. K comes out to 0.7 A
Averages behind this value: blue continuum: 7.01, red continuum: 7.01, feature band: 6.86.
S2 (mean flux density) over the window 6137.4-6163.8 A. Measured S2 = 6.5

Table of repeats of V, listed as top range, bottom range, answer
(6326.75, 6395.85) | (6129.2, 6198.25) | 1.04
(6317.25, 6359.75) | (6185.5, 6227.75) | 1.09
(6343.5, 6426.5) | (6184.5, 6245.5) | 1.08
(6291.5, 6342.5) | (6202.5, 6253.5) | 1.10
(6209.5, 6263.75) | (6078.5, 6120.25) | 0.91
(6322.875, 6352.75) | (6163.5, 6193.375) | 1.03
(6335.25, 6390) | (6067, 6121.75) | 0.96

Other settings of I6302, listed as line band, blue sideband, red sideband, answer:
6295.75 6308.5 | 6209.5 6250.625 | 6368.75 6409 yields -1.54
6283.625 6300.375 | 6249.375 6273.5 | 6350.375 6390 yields -0.14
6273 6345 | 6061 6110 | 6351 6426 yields 0.51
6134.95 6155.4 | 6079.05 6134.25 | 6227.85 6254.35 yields 0.40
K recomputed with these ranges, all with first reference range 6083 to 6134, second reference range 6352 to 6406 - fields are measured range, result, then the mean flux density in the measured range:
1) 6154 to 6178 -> 1.2 A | 6.58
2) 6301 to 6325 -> -0.8 A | 7.1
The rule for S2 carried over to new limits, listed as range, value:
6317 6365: 6.92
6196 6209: 6.65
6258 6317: 7.01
